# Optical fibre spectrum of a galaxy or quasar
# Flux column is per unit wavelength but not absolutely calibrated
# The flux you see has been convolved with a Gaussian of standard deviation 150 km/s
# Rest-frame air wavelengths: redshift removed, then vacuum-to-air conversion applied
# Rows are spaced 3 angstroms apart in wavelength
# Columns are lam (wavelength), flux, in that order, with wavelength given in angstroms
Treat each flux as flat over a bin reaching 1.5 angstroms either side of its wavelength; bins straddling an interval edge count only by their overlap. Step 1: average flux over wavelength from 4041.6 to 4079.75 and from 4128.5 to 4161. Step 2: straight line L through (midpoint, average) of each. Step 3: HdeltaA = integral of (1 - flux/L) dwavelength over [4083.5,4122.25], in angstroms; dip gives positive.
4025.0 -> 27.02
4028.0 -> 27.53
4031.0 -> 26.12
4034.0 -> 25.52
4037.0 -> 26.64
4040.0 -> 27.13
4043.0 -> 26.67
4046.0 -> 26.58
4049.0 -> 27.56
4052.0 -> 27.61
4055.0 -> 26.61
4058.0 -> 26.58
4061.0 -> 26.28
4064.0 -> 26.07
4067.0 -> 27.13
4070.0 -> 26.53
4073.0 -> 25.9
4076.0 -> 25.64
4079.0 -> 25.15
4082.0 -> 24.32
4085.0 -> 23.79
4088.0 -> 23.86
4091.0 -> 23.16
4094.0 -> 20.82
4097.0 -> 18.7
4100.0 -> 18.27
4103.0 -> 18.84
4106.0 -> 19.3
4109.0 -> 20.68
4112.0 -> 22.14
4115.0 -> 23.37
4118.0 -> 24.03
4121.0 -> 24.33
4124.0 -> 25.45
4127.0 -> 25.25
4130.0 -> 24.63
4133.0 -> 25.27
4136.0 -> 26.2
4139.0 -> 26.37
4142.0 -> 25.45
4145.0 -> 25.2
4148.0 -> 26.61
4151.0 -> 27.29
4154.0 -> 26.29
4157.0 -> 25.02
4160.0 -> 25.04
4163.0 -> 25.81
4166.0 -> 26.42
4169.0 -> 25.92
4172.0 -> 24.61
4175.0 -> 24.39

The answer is 6.7 angstroms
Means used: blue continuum 26.5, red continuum 25.8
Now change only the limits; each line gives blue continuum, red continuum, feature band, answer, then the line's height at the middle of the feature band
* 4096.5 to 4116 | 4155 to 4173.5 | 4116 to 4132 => -2.1 angstroms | 21.8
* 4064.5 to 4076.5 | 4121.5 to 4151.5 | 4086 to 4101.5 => 3.0 angstroms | 26.1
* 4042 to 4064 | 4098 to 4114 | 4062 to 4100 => -1.4 angstroms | 23.2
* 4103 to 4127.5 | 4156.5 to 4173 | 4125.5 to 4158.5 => -2.1 angstroms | 24.2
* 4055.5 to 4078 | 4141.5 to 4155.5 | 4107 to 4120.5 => 1.9 angstroms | 26.3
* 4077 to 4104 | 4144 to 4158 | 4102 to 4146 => 1.0 angstroms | 24.3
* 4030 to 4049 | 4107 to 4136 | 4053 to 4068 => -0.4 angstroms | 25.9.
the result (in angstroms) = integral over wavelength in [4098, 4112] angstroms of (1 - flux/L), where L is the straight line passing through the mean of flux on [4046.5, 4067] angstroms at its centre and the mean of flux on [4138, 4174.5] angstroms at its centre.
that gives 3.6 angstroms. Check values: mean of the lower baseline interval 26.8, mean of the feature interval 19.6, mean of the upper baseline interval 25.8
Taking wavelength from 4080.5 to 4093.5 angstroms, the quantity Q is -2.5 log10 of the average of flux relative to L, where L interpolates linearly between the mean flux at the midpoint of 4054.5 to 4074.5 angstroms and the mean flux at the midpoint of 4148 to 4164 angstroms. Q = 0.12 mag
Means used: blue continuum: 26.4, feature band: 23.6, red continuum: 26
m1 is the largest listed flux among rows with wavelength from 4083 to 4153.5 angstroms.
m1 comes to 27.29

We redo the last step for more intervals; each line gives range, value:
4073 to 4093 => 25.9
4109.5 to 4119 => 24.03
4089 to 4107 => 23.16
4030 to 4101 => 27.61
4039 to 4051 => 27.56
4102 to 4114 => 22.14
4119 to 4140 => 26.37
